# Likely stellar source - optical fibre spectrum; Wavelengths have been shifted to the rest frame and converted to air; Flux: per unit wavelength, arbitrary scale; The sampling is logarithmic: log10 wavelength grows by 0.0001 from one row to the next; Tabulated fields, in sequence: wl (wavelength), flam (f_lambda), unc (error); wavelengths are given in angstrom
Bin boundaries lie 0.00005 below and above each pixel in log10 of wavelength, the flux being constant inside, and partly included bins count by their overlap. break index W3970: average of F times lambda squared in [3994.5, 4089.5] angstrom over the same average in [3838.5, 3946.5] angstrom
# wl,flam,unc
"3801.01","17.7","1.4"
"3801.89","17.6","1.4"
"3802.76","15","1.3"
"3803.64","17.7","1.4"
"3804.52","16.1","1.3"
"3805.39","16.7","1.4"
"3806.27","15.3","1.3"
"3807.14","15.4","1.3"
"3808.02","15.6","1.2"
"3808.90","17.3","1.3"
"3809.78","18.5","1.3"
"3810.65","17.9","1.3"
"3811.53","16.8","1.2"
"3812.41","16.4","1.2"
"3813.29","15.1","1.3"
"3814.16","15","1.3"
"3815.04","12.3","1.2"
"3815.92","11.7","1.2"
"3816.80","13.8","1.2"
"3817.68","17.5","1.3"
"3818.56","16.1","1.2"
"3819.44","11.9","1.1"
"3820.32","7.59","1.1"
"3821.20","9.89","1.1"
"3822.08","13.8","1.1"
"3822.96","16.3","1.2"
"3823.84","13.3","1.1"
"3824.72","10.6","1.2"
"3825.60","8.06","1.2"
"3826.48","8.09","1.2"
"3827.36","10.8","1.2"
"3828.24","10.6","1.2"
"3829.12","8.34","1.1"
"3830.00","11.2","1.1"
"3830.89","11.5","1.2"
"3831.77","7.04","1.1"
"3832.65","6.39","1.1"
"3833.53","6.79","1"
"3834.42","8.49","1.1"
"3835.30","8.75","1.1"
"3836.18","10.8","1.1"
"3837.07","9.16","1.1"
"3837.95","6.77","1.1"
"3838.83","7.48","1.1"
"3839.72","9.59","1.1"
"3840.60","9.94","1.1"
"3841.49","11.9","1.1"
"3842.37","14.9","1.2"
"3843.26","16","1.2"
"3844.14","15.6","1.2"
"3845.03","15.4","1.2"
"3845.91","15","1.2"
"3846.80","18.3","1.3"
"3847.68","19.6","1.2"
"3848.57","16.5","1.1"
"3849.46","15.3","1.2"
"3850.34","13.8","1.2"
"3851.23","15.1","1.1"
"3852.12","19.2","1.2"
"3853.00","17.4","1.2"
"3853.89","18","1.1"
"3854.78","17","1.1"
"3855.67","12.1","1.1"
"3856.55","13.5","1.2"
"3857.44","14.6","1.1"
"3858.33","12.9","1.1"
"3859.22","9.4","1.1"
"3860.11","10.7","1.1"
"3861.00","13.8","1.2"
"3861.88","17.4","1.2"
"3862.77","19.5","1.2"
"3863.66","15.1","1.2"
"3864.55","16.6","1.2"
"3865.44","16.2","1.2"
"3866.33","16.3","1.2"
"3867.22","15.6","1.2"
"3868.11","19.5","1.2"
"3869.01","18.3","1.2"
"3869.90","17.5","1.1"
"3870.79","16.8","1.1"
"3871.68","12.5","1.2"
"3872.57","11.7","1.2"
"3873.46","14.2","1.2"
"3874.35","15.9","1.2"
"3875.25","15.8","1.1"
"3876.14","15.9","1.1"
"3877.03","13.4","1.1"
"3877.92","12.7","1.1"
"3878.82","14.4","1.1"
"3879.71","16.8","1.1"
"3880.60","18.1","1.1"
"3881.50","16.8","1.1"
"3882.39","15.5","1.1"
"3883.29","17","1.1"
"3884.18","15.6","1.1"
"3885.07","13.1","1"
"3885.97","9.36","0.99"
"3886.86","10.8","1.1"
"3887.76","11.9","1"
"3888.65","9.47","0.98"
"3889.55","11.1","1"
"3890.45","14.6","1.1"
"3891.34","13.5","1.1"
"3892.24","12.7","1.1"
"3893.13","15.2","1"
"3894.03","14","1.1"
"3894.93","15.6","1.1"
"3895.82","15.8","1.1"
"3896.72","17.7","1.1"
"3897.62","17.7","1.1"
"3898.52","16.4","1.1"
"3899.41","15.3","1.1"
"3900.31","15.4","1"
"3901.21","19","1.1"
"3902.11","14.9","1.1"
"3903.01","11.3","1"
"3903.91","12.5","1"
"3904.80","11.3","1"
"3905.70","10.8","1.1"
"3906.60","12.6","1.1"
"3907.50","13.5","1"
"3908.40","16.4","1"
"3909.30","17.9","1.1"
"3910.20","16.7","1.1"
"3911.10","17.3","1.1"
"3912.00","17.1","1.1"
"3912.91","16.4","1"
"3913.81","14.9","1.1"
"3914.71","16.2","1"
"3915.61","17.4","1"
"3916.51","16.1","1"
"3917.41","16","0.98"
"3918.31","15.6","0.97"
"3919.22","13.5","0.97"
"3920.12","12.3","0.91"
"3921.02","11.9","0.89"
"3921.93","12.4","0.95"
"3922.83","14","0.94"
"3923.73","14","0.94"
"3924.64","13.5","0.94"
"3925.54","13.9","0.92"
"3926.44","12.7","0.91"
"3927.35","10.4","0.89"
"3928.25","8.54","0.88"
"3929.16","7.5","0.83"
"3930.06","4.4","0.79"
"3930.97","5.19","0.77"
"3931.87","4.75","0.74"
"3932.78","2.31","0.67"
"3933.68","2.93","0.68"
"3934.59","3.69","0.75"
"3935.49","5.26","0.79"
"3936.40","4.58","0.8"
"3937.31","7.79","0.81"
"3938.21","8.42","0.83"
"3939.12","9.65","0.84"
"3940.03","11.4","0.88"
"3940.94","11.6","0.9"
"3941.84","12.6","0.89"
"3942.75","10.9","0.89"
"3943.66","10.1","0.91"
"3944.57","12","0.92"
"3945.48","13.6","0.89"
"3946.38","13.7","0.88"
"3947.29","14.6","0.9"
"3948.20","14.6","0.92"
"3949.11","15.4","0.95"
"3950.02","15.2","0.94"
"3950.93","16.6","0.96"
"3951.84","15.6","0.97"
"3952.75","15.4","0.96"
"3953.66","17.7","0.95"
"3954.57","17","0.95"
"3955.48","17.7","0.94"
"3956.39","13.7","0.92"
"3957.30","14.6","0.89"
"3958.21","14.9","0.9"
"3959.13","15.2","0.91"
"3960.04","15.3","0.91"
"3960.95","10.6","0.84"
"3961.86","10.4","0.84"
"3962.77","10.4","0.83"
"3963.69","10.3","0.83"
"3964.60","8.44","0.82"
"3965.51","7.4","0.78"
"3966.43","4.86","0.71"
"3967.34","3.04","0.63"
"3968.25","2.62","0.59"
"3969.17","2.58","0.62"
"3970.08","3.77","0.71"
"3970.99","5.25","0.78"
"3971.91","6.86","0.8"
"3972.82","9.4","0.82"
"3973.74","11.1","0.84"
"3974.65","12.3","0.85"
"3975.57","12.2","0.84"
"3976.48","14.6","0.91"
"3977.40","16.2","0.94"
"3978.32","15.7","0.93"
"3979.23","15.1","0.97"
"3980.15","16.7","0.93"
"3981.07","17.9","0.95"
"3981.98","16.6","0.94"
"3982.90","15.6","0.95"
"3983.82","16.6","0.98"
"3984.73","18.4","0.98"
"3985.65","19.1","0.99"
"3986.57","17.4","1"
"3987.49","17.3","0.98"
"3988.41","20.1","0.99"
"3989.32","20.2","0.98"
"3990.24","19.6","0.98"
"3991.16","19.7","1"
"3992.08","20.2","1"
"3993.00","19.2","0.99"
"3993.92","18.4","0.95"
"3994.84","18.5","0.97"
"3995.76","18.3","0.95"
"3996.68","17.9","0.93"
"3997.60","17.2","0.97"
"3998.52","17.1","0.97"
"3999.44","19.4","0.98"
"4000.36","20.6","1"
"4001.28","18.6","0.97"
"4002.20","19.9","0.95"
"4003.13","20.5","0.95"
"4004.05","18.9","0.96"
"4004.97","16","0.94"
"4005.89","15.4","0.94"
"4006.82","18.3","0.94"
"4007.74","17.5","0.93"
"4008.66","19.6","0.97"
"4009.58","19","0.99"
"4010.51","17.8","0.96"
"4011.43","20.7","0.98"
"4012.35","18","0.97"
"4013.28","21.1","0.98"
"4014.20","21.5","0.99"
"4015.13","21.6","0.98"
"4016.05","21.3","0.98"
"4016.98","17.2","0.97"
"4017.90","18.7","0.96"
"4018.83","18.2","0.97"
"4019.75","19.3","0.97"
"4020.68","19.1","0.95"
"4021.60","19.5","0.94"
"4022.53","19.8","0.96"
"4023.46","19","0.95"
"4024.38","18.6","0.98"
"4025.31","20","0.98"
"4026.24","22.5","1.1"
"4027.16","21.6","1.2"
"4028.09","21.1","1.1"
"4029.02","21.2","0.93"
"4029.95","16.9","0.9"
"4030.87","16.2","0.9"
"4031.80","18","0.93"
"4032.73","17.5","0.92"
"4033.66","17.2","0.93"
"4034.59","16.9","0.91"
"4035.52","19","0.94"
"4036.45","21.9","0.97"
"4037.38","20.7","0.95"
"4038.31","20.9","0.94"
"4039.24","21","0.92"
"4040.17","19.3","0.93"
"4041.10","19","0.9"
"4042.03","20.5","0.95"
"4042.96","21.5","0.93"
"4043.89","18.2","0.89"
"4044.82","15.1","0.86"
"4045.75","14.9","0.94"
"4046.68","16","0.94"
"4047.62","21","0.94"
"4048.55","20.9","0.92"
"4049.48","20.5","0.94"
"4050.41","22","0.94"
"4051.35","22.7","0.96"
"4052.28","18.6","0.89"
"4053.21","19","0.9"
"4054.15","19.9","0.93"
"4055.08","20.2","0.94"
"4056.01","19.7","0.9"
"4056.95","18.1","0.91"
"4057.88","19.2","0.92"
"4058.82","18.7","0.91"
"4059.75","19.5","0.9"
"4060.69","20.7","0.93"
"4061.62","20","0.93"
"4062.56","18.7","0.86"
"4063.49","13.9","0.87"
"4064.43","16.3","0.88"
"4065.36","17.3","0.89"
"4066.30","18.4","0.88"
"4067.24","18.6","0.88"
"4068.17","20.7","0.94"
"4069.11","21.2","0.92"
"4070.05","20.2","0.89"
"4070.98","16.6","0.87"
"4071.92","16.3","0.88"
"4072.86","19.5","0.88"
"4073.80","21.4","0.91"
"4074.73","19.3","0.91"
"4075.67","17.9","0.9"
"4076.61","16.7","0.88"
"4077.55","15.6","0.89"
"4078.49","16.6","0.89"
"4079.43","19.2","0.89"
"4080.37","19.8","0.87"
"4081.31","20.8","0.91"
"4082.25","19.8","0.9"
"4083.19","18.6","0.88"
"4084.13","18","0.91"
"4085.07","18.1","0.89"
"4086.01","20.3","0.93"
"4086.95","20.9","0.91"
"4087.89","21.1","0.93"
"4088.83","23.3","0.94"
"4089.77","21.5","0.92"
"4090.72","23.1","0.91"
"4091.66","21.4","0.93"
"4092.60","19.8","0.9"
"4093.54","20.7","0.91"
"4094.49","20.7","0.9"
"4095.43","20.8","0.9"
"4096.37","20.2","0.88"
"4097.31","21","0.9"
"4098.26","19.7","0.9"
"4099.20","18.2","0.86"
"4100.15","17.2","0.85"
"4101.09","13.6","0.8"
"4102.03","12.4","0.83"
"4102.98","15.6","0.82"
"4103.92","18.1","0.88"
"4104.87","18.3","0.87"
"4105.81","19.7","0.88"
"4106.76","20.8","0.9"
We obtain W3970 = 1.5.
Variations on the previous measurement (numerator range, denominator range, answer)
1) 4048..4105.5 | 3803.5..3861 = 1.64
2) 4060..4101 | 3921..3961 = 1.79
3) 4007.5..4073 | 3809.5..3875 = 1.56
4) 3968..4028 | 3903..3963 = 1.42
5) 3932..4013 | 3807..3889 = 1.09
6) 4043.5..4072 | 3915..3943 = 1.97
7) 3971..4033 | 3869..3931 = 1.34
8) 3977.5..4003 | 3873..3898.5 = 1.33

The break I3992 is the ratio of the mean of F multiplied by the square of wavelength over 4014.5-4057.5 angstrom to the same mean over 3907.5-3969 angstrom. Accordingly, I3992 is 1.7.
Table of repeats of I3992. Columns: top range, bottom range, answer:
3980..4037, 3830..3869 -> 1.50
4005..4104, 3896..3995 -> 1.55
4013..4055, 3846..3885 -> 1.36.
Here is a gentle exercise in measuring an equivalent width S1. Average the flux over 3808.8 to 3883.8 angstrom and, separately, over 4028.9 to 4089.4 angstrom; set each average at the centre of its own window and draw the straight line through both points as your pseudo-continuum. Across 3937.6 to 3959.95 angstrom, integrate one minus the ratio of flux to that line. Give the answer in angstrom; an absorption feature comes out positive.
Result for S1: 3.5 angstrom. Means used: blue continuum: 13.8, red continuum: 19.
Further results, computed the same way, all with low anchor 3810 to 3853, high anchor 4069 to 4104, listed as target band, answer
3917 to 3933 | 4.4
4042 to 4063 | -1.3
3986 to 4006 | -2.3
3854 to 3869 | -2.0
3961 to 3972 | 6.6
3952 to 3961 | 0.2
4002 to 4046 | -4.1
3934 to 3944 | 4.4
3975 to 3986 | 0.2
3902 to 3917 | -0.3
